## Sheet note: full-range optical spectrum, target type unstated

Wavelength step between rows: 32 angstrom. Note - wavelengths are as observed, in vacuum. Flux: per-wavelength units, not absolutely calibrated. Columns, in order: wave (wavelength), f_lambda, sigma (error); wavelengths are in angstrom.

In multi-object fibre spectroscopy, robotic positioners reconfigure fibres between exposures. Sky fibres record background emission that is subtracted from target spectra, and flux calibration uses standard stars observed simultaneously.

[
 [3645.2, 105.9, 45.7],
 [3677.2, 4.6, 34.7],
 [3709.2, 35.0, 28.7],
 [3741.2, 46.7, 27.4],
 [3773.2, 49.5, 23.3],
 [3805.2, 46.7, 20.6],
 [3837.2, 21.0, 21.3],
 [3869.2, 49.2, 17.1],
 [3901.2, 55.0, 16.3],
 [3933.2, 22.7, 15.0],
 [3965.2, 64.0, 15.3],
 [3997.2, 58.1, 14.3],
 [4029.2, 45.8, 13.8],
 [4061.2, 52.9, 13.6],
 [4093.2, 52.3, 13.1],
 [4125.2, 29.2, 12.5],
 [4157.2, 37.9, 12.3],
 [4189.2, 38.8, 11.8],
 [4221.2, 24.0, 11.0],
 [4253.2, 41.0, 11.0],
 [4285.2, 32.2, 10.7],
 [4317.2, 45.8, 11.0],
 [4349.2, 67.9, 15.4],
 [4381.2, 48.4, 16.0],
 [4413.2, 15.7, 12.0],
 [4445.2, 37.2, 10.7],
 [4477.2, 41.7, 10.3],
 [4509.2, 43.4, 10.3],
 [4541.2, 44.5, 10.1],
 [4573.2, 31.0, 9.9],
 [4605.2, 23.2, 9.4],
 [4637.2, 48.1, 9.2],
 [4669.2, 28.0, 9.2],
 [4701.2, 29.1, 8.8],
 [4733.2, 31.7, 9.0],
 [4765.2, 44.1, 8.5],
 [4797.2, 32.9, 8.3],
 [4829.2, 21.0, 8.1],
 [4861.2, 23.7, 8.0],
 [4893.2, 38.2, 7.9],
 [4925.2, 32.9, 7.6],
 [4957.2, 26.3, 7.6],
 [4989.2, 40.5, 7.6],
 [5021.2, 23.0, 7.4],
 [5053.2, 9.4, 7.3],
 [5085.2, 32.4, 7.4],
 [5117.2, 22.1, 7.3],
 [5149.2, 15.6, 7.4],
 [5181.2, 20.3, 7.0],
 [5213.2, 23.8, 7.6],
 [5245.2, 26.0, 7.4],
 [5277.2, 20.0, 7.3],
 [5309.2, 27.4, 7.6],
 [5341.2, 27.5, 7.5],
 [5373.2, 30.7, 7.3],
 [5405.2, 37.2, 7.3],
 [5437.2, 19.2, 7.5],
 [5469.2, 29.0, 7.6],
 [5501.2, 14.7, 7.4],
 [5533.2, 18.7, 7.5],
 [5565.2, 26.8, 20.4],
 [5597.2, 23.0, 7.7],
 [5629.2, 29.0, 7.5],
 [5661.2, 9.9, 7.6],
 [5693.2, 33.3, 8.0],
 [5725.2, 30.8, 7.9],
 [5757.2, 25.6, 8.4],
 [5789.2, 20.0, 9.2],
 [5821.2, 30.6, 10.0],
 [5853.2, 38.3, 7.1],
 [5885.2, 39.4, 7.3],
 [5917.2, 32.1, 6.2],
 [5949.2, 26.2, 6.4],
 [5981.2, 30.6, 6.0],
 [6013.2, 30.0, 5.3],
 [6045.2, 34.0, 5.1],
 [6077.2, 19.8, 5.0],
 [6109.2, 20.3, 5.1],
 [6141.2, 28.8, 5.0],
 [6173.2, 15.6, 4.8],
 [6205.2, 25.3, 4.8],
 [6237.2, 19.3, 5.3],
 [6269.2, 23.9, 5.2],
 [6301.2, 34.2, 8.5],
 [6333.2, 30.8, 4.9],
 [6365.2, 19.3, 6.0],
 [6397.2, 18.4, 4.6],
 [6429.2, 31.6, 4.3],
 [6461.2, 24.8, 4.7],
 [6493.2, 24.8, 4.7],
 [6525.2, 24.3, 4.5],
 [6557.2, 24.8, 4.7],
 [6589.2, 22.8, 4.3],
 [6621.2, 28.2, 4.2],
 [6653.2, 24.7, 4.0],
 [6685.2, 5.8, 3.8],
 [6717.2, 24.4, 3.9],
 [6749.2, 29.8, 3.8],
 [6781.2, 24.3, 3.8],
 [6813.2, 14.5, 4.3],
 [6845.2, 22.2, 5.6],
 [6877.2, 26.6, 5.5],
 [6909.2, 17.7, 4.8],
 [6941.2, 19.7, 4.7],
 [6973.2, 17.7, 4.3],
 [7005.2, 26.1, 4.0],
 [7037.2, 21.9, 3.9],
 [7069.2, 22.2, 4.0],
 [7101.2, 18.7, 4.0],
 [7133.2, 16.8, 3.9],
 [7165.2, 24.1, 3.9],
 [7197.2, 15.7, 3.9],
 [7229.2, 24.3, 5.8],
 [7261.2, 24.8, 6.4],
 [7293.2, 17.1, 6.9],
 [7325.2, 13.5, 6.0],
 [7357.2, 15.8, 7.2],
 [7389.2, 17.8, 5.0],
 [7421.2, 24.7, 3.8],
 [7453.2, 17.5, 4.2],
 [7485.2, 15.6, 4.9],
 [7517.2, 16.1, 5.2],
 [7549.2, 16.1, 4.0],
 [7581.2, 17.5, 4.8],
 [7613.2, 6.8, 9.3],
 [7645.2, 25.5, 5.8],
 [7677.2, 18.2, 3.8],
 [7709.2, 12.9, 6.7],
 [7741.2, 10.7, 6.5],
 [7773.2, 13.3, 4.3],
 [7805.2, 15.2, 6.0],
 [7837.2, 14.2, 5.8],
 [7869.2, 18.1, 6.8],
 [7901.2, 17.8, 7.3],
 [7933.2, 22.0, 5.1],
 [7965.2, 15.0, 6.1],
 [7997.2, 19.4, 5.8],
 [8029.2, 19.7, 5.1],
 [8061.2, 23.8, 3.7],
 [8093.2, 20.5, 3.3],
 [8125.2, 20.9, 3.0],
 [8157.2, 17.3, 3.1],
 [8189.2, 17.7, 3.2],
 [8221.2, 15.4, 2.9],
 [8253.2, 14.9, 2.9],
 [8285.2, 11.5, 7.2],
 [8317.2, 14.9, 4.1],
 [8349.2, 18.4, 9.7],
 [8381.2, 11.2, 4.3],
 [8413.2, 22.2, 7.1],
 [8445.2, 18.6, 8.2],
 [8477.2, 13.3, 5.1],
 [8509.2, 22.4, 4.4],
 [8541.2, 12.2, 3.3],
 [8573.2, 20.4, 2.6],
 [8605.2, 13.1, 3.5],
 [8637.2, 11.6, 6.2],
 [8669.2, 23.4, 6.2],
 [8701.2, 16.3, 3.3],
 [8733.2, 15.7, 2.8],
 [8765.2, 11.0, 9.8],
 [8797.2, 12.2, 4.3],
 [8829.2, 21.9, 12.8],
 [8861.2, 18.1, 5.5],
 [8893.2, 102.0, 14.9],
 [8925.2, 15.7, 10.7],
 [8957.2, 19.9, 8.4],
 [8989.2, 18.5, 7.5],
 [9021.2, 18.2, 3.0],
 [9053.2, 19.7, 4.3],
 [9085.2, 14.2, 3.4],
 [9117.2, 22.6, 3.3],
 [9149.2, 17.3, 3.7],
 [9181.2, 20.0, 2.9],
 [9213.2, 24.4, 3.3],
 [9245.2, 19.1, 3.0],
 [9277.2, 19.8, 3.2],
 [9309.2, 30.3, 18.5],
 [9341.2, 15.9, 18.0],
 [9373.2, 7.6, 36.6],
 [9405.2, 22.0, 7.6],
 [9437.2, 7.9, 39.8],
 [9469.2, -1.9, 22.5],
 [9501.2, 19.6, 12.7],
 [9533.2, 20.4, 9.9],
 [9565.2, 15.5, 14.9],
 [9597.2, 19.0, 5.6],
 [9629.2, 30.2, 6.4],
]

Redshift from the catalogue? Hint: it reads 1.39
